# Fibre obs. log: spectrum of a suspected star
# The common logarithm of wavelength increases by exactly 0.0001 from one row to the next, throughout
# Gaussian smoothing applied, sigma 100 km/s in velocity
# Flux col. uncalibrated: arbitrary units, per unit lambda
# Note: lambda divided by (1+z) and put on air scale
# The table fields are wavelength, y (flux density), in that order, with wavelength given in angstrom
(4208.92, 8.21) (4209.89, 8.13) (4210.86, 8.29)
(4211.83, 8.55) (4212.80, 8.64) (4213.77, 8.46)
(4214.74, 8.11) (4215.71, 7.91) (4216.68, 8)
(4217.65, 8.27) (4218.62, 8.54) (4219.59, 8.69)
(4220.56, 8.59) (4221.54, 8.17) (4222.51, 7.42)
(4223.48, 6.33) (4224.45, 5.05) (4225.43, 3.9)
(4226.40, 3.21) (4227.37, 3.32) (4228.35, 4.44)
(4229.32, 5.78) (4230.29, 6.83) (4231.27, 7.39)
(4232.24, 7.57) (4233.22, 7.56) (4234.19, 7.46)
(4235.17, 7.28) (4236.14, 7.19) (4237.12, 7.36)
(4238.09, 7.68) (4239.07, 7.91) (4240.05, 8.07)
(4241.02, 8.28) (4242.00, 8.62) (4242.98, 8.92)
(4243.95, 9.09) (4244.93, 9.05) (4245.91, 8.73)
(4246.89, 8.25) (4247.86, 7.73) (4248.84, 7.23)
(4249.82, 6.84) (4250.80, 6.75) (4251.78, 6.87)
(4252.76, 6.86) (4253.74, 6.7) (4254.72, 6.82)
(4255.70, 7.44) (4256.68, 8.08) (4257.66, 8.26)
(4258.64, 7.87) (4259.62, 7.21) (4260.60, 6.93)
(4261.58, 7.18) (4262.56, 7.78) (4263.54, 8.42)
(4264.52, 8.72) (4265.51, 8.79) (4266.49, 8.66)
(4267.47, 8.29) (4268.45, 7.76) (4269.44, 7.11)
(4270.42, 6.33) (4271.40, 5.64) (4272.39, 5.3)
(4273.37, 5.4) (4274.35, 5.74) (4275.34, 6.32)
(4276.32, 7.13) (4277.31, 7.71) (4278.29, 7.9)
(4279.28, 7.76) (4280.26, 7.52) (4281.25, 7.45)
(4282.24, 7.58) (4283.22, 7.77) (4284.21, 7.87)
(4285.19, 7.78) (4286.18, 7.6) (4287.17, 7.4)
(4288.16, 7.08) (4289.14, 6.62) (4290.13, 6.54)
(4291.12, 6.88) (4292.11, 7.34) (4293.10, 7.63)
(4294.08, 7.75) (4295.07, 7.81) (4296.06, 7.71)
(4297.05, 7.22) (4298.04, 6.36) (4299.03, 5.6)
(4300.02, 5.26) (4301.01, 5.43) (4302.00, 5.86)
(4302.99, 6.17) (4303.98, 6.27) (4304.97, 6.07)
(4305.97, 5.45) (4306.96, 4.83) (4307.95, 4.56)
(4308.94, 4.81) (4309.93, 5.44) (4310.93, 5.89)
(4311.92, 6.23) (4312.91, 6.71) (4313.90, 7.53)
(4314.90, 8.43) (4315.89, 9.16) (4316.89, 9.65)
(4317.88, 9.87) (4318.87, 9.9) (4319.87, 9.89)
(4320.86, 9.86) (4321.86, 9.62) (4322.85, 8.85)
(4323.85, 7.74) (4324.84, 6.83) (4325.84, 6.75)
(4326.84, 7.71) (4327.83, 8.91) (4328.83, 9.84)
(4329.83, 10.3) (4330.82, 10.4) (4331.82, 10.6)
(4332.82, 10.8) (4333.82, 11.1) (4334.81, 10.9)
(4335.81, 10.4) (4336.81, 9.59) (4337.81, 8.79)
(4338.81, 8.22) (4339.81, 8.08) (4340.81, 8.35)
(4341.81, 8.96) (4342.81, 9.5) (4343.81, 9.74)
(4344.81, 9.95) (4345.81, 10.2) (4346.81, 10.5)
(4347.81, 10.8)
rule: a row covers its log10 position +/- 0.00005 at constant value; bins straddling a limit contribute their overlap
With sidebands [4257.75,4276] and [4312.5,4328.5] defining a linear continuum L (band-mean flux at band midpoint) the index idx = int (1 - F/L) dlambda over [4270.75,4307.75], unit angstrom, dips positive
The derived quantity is 5.0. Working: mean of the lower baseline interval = 7.22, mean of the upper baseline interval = 8.61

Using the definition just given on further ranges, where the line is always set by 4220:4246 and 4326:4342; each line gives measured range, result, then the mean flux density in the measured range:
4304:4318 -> 3.6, 6.66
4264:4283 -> 1.9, 7.23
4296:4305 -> 2.7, 6.13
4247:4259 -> 0.4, 7.31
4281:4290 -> 1.0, 7.43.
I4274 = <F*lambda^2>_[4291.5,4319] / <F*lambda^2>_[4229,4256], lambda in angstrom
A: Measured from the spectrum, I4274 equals 0.9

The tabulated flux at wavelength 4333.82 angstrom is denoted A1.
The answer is 11.1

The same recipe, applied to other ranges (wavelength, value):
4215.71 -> 7.91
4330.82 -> 10.4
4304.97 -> 6.07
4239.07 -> 7.91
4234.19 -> 7.46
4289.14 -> 6.62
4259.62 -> 7.21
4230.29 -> 6.83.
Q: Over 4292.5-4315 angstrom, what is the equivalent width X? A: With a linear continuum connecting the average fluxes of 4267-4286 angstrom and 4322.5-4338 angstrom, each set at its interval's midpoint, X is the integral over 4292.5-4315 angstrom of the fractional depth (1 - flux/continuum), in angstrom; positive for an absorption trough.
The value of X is 5.3 angstrom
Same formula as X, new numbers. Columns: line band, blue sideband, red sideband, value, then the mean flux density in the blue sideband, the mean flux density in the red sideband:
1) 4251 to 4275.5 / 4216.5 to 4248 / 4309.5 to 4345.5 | 1.83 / 7.28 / 8.92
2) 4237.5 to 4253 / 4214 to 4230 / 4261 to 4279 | -2.28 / 6.64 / 7.24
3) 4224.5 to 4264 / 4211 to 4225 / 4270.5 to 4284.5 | 1.28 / 7.9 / 6.9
